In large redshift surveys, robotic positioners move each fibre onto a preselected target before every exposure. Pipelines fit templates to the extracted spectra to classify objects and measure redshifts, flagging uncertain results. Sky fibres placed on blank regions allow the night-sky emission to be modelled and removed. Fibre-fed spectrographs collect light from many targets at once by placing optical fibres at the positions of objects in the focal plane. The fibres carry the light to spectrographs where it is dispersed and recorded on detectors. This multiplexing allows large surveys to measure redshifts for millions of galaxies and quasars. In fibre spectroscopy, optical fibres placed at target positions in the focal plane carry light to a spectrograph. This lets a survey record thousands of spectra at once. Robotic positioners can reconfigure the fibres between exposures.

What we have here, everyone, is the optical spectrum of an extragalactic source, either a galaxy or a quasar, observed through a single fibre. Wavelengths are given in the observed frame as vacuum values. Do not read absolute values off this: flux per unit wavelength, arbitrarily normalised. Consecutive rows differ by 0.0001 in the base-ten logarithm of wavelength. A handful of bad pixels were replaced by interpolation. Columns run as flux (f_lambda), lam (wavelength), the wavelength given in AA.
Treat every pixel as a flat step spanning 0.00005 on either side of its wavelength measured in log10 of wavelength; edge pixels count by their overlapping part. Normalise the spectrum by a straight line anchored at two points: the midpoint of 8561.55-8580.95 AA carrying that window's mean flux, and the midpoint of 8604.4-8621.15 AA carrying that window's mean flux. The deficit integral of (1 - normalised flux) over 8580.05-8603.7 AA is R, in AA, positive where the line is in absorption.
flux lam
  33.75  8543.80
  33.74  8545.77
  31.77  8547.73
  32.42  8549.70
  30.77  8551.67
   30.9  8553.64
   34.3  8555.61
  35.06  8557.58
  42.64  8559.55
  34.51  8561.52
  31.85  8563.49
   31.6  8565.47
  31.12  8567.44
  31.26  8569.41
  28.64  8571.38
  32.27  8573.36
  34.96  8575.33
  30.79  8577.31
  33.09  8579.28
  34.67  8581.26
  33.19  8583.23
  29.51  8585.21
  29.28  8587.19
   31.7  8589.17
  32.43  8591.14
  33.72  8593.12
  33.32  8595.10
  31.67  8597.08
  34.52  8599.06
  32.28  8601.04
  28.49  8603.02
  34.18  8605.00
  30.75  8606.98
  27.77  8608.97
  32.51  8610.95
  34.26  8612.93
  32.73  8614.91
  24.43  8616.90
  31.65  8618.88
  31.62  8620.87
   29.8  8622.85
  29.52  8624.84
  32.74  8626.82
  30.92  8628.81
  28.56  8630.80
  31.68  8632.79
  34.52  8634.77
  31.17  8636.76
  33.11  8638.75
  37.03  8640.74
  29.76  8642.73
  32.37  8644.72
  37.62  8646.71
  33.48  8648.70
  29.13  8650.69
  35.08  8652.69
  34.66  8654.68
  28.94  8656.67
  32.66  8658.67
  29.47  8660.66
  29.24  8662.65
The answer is -0.48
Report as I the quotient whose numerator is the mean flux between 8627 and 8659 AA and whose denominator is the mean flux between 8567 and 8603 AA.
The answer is 1.02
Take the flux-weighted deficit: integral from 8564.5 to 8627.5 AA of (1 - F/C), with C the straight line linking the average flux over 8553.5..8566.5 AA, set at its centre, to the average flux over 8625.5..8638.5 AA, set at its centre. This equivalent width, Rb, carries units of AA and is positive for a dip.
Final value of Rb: 2.9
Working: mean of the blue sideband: 34.6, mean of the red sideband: 31.6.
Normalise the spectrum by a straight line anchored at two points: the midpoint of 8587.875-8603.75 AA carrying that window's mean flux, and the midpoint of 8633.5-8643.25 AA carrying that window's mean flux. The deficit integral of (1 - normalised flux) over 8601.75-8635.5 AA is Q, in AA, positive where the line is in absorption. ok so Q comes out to 1.92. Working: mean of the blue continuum 32.3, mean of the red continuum 33.3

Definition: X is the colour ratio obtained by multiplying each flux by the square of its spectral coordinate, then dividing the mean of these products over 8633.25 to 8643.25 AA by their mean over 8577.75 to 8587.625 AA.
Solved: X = 1.05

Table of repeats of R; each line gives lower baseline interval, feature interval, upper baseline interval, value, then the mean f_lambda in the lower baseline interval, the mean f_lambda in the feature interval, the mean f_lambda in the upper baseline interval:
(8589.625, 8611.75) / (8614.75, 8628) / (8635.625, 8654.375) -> 1.0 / 32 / 30.2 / 33.2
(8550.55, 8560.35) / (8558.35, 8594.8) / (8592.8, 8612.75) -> 0.8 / 34.5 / 32.7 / 32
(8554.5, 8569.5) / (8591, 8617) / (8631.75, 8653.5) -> 1.4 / 34.2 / 31.9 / 33.1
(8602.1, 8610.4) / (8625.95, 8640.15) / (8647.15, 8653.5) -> 0.0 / 30.4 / 31.9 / 32.9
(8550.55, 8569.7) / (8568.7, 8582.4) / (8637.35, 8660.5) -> 0.5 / 33.5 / 32.3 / 32.9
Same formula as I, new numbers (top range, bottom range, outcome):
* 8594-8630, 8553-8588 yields 0.95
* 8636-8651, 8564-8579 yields 1.05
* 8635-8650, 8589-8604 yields 1.04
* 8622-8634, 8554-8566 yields 0.88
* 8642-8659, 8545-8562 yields 0.96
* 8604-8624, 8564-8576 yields 0.98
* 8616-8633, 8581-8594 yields 0.94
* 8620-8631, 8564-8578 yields 0.97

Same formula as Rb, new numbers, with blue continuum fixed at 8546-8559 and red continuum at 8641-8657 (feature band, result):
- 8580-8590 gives 0.38 AA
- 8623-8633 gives 0.74 AA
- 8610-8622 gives 0.66 AA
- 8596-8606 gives 0.22 AA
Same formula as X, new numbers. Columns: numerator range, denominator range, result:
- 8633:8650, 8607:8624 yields 1.10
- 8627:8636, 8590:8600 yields 0.96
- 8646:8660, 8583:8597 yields 1.05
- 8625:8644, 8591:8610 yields 1.01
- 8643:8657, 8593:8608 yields 1.04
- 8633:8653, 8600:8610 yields 1.09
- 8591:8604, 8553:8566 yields 0.94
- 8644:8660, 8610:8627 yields 1.07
